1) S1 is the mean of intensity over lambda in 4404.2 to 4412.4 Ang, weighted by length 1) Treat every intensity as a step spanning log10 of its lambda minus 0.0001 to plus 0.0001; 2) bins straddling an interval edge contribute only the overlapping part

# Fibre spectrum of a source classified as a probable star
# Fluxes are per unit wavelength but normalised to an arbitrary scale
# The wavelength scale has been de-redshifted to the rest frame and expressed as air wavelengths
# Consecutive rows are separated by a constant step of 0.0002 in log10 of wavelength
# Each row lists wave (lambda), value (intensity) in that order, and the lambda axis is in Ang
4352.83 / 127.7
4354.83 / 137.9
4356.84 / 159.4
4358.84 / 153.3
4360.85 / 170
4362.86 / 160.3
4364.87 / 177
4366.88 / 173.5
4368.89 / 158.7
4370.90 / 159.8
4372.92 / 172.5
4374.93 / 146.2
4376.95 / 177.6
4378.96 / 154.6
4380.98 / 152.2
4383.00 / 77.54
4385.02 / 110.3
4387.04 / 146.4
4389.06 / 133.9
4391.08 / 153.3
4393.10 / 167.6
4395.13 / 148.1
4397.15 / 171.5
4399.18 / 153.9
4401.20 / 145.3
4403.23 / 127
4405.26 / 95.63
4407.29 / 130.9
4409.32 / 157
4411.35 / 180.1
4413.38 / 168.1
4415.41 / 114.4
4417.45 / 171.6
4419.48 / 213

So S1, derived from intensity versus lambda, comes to 141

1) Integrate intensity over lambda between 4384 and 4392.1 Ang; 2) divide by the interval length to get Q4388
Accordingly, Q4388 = 136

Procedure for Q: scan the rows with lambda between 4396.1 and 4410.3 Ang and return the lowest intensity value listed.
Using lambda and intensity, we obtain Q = 95.63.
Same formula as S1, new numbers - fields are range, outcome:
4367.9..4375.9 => 159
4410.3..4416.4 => 155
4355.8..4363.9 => 161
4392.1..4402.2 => 157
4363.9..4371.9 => 167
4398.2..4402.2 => 150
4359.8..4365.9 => 169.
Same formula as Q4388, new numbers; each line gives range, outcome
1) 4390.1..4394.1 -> 161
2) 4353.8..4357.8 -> 148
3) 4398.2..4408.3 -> 130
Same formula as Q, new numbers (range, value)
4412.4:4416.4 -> 114.4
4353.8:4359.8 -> 137.9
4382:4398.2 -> 77.54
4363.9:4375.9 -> 146.2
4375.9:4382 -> 152.2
